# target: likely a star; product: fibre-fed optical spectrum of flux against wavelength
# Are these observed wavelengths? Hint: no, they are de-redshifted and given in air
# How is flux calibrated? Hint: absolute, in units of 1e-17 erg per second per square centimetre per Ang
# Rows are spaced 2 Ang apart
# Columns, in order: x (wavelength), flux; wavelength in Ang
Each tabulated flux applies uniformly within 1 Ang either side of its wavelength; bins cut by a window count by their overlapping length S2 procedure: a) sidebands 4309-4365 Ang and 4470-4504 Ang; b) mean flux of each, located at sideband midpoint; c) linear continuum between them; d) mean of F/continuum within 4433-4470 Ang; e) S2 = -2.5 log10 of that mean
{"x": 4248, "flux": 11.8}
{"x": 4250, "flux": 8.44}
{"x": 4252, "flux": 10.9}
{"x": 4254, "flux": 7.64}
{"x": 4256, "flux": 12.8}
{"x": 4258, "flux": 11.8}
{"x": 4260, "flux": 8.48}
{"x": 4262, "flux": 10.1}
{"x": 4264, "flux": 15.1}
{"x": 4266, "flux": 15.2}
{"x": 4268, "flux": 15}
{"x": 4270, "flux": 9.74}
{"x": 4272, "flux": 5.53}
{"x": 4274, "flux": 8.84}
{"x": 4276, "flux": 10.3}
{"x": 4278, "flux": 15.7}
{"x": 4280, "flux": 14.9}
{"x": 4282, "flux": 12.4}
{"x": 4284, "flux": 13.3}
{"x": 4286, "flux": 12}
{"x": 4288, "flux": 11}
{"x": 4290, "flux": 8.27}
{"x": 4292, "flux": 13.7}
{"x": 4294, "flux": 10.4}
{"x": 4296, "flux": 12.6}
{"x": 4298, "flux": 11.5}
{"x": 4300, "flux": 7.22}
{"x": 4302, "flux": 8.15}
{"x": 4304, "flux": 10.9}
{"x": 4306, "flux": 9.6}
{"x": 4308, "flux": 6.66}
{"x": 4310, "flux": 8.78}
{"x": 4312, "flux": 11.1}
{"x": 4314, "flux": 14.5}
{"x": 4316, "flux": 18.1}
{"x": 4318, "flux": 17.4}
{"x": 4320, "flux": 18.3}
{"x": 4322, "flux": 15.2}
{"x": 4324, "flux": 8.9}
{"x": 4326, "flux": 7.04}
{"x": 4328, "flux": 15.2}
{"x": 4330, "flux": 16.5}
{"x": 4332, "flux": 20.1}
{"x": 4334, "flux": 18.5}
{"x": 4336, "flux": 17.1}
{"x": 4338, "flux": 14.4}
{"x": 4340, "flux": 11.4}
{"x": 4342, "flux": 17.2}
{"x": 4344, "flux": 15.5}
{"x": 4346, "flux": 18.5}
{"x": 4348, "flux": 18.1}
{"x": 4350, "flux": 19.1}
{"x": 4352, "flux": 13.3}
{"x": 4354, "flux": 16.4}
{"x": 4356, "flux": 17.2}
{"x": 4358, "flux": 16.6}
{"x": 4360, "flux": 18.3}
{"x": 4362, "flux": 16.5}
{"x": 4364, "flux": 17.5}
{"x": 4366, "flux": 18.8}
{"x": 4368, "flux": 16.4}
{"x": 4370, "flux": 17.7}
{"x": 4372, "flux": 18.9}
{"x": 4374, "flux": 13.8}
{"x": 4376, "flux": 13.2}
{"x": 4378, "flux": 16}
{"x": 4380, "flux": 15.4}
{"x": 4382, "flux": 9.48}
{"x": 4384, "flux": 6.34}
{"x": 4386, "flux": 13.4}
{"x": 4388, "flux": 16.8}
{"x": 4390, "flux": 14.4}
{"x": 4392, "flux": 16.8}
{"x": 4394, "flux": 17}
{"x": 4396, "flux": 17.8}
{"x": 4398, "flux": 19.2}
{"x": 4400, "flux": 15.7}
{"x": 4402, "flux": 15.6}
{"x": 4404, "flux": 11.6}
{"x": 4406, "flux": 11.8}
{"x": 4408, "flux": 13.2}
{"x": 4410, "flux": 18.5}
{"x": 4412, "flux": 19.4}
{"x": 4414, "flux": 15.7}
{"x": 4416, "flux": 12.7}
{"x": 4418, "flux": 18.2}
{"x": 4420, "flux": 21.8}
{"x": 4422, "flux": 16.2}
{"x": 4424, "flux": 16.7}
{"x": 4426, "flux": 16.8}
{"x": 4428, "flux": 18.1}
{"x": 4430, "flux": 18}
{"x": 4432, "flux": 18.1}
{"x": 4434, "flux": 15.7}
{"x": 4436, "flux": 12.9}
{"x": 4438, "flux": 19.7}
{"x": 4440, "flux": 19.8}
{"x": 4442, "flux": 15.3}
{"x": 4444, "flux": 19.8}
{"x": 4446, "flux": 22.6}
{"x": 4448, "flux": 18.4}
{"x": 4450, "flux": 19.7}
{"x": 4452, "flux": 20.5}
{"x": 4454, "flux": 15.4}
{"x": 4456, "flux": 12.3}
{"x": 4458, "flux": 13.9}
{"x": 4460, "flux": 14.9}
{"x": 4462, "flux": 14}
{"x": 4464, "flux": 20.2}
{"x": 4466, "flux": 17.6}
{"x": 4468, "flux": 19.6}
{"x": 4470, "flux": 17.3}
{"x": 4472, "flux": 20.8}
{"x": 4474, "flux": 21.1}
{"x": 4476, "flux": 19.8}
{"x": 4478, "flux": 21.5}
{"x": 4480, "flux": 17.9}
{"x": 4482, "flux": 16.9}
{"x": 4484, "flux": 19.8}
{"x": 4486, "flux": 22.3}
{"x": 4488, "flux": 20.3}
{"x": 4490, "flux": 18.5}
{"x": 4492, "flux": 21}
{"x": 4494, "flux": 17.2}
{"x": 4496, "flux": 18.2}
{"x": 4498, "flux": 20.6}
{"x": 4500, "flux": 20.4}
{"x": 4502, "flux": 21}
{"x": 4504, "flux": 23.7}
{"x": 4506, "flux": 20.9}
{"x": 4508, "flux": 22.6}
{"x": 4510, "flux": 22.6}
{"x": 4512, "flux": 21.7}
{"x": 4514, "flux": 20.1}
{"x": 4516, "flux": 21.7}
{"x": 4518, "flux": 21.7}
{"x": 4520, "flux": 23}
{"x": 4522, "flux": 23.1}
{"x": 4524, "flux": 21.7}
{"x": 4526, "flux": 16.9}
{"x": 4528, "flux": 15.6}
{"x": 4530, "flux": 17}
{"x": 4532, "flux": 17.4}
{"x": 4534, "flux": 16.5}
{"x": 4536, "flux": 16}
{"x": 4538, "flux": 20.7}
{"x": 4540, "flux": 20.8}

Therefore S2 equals 0.09 mag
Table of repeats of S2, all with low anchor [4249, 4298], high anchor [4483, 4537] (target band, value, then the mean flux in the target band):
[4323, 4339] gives -0.09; 14.7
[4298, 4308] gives 0.36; 8.99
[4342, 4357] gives -0.19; 16.9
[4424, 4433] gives -0.03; 17.6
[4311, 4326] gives -0.10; 14.3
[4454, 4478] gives 0.06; 17.5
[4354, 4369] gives -0.18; 17.3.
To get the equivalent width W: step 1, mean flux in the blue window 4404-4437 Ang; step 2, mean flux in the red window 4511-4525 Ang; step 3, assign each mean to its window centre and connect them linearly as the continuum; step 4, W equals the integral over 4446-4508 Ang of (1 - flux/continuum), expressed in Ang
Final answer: 1.83 Ang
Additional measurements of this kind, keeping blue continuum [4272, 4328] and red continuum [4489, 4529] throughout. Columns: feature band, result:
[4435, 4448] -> -0.4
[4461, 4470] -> 0.5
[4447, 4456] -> 0.2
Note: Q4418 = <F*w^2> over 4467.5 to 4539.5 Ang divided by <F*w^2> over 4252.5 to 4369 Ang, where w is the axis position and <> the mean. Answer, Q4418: 1.6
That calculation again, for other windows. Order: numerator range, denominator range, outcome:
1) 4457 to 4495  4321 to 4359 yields 1.27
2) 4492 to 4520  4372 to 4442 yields 1.39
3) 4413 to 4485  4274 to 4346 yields 1.46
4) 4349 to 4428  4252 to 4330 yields 1.42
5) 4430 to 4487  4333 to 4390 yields 1.20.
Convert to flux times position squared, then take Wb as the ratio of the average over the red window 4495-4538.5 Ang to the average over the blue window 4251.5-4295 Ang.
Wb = 1.95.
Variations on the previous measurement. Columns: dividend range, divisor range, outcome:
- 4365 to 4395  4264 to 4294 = 1.32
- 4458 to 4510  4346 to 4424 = 1.28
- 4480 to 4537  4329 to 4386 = 1.34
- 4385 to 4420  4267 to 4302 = 1.50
